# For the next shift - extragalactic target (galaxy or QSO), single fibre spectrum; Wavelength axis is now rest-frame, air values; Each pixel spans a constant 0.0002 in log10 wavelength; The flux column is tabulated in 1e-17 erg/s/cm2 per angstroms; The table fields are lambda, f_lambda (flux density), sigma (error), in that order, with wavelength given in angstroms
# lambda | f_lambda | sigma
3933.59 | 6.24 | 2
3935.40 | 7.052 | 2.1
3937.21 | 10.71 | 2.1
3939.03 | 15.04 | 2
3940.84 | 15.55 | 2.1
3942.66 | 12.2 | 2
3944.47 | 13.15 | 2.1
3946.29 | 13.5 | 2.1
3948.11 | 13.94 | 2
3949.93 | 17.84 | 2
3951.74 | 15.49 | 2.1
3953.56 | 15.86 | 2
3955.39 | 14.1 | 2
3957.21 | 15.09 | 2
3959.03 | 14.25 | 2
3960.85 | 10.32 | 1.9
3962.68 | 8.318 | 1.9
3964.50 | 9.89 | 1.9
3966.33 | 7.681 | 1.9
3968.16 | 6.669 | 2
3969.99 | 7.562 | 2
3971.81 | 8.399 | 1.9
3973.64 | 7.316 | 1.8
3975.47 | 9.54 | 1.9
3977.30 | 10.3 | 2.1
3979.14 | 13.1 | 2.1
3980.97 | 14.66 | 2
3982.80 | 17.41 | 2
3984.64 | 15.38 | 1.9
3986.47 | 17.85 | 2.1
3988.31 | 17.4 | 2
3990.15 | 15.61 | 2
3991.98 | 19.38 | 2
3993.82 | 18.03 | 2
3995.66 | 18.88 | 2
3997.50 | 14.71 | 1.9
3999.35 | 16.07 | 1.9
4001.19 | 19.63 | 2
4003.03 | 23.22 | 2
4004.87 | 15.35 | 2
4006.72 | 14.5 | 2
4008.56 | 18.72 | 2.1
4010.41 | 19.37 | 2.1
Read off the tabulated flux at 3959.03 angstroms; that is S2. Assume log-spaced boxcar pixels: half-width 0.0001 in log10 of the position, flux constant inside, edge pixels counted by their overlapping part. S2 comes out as 14.25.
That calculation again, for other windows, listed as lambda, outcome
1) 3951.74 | 15.49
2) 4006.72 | 14.5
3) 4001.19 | 19.63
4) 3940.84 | 15.55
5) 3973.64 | 7.316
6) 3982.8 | 17.41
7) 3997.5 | 14.71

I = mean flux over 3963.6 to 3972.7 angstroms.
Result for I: 8.04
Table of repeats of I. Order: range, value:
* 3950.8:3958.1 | 15.2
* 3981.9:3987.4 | 16.9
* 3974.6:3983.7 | 13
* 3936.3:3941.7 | 13.7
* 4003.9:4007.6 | 15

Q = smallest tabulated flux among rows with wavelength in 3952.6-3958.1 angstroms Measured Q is 14.1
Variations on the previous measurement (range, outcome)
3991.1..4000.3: 14.71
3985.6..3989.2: 17.4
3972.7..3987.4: 7.316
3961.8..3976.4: 6.669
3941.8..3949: 12.2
